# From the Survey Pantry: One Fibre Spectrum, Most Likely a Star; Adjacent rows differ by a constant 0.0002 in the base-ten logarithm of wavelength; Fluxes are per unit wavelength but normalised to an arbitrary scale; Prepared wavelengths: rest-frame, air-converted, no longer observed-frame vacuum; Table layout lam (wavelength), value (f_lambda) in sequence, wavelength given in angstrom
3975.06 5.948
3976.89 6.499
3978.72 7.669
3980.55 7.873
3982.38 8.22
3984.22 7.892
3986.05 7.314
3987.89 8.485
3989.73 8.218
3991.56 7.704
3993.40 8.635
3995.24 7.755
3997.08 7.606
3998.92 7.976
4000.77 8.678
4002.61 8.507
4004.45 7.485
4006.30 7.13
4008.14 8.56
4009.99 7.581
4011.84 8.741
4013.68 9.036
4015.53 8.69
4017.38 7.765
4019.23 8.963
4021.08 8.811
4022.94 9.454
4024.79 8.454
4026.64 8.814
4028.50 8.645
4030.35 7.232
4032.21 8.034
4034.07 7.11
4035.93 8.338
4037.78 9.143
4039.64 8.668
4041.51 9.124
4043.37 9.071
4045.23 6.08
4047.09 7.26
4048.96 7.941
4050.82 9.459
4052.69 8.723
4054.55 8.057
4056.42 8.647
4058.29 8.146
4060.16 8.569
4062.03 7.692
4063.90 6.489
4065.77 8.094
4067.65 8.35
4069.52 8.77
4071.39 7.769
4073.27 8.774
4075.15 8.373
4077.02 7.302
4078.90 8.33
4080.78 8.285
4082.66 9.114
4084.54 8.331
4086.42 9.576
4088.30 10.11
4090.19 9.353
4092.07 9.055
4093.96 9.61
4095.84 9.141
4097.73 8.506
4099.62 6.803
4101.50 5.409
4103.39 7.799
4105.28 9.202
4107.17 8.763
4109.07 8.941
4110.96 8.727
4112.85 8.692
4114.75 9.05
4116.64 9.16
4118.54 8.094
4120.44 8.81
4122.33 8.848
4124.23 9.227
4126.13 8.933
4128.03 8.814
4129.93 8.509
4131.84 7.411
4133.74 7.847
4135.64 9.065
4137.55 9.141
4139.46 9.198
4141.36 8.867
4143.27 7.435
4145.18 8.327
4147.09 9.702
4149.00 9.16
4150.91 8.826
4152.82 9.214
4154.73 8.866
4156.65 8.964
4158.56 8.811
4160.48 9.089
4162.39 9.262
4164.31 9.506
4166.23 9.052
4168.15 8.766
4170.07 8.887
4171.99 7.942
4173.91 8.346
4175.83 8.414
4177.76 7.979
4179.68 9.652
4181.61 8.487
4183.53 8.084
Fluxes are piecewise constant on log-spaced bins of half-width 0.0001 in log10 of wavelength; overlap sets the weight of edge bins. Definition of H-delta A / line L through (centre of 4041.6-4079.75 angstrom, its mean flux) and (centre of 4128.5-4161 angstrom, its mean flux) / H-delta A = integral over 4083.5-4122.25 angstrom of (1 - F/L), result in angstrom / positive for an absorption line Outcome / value -1.1 angstrom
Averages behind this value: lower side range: 8.12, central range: 8.66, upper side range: 8.73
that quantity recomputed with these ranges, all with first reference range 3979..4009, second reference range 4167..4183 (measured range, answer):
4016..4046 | -1.0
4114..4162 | -1.9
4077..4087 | -0.4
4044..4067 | 0.7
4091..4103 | 0.3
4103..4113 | -0.5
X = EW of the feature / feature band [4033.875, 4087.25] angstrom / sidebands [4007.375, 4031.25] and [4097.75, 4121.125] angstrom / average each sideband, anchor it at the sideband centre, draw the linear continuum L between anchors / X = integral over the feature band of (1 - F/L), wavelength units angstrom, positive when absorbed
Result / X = 0.9 angstrom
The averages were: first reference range 8.52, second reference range 8.29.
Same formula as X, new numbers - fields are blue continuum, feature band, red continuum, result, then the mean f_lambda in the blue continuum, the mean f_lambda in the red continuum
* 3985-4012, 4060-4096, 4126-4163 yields -0.52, 8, 8.76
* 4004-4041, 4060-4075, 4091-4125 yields 0.71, 8.35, 8.55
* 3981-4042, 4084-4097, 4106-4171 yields -1.09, 8.26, 8.82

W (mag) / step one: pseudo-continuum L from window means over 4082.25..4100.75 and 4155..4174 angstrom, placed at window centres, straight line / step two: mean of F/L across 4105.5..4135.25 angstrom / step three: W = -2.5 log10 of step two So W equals 0.03 mag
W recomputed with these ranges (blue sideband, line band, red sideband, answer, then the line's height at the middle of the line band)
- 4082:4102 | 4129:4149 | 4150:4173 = 0.04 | 8.86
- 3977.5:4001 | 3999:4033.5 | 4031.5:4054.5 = -0.03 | 8.1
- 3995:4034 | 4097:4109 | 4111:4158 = 0.11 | 8.63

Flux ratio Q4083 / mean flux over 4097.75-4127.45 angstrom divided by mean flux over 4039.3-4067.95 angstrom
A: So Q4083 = 1.0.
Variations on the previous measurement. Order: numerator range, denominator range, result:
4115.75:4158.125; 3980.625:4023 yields 1.07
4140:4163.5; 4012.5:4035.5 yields 1.06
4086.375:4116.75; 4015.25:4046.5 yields 1.04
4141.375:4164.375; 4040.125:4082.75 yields 1.09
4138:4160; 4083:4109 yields 1.03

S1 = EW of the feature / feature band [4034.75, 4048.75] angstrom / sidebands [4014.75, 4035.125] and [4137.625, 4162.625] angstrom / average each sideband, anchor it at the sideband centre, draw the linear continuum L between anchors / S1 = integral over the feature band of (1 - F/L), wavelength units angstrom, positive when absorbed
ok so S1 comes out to 0.4 angstrom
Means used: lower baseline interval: 8.36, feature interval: 8.2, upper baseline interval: 8.9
